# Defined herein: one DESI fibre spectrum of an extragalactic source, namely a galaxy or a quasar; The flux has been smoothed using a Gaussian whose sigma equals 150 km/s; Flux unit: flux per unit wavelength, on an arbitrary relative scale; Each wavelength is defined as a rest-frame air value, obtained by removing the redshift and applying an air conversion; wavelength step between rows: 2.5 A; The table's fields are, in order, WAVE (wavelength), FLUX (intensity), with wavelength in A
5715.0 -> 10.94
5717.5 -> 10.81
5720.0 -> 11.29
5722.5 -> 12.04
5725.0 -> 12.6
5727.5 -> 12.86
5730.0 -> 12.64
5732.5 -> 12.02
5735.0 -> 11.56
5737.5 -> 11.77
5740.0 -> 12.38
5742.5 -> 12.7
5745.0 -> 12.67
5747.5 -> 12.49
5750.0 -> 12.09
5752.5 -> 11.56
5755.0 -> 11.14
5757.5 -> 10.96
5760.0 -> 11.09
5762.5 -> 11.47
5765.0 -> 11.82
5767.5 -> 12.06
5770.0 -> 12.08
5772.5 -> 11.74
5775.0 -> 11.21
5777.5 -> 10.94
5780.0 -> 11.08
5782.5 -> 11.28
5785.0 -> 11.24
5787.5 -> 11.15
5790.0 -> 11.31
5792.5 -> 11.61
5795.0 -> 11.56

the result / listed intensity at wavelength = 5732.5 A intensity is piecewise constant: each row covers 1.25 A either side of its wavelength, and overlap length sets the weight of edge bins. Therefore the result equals 12.02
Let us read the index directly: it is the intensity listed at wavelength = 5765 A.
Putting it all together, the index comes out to 11.82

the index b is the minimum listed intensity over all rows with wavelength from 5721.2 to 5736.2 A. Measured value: 11.56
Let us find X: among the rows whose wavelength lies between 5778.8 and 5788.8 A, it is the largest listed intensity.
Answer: 11.28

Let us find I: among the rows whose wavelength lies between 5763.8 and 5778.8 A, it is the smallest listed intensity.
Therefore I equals 10.94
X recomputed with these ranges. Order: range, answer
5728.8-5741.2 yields 12.64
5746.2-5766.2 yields 12.49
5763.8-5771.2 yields 12.08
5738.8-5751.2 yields 12.7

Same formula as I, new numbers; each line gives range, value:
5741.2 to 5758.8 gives 10.96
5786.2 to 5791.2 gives 11.15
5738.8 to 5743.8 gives 12.38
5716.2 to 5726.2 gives 10.81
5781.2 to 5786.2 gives 11.24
